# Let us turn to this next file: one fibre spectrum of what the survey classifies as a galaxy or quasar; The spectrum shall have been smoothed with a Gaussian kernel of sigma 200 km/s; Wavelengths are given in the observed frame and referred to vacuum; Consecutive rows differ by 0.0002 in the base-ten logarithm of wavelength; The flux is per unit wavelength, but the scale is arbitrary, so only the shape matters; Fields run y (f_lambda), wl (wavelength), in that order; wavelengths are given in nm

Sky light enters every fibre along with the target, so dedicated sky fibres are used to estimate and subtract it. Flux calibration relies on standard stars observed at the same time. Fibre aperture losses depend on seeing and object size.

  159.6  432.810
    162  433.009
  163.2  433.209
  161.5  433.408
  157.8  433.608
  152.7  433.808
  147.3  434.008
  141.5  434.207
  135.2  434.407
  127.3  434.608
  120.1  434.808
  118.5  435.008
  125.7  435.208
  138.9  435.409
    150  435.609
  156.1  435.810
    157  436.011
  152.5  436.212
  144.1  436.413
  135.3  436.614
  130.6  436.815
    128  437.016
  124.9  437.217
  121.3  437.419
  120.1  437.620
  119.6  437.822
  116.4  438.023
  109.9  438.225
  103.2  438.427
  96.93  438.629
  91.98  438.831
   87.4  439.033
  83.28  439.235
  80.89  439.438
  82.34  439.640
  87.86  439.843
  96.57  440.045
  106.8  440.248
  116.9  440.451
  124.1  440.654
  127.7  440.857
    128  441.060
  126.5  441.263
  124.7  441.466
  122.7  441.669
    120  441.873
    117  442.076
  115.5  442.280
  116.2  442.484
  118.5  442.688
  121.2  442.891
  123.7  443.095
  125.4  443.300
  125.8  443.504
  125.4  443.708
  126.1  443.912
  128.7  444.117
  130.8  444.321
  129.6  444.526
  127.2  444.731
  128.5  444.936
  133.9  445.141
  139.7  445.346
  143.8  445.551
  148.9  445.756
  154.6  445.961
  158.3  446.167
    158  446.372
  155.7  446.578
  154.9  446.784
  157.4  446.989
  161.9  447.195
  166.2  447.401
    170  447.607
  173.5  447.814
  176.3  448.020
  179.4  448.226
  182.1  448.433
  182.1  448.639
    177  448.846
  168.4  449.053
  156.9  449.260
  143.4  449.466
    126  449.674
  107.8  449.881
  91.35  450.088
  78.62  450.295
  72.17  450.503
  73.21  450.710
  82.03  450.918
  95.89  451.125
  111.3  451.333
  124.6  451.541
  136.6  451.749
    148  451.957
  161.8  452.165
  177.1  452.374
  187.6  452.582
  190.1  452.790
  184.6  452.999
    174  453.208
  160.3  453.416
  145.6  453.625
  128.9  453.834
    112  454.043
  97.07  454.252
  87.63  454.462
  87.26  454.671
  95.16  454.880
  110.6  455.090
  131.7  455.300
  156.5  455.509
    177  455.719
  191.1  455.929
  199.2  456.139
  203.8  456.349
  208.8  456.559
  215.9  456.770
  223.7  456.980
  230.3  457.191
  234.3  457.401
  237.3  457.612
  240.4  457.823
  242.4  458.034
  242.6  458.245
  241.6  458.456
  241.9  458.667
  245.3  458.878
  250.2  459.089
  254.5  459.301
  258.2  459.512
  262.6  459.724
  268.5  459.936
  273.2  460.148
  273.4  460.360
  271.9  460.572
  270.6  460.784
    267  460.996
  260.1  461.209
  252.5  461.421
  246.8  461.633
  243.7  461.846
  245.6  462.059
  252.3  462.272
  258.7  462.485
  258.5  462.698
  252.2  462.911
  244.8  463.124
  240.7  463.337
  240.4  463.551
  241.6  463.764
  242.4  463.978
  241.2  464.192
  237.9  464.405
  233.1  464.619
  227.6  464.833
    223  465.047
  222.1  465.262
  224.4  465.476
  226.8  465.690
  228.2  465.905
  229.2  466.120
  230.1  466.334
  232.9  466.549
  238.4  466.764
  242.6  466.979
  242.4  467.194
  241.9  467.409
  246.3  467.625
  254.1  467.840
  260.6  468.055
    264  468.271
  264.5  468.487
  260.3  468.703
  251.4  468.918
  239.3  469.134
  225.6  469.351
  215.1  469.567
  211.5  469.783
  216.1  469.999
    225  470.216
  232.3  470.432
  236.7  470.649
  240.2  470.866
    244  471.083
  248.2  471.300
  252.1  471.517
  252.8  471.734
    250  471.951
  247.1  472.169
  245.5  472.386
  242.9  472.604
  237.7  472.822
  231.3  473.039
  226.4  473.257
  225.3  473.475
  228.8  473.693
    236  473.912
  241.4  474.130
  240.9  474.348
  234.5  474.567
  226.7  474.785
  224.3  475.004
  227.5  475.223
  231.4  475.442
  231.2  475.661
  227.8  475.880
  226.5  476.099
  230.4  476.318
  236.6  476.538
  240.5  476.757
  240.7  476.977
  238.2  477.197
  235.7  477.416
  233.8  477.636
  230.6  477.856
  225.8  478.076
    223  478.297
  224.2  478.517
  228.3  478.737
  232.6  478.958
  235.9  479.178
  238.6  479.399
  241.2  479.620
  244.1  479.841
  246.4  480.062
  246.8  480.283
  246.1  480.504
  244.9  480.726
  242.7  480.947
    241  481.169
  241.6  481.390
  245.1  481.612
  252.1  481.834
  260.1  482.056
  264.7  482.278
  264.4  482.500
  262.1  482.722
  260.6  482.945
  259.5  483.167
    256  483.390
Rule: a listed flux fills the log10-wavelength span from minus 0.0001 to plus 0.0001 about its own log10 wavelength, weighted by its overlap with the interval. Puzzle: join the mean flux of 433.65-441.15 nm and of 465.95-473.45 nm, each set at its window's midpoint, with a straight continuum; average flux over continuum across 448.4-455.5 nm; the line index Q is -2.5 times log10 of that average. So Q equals 0.30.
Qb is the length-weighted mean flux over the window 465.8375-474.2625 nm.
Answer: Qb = 240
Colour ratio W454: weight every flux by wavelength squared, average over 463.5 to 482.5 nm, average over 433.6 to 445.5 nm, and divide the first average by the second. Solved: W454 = 2.24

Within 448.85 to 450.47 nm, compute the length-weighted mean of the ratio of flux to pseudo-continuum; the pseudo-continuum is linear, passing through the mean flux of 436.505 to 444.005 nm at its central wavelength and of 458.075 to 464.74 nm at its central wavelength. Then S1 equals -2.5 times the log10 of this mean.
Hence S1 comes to 0.36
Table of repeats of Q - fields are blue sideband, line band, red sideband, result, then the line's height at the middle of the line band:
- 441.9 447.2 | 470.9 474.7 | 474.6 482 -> -0.10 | 220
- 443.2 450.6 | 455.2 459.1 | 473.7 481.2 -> -0.23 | 174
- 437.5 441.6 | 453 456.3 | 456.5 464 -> 0.45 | 210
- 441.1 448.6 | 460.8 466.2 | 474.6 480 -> -0.24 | 194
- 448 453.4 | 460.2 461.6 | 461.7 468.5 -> -0.24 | 212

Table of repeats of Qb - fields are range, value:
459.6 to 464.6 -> 254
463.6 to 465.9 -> 232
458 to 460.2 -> 253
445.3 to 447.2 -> 153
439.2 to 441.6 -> 108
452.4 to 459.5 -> 187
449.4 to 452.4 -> 113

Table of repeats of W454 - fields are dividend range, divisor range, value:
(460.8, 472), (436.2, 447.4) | 2.16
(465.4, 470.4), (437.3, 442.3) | 2.47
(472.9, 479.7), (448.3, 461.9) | 1.38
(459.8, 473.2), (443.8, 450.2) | 1.77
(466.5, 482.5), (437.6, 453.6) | 2.05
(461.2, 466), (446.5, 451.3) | 1.84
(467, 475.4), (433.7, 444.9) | 2.26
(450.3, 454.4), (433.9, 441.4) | 1.18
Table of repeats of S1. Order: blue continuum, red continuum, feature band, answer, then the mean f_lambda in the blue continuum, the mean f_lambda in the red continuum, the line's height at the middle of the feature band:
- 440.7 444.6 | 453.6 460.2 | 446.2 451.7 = 0.11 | 124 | 197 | 156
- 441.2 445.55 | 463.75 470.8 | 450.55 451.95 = 0.47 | 126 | 237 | 162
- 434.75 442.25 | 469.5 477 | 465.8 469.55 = -0.13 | 119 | 234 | 216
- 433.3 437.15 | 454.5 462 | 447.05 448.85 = 0.07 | 141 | 222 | 186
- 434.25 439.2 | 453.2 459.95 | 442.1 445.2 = 0.19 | 125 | 192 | 148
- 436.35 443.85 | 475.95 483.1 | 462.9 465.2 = -0.23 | 115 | 241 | 192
